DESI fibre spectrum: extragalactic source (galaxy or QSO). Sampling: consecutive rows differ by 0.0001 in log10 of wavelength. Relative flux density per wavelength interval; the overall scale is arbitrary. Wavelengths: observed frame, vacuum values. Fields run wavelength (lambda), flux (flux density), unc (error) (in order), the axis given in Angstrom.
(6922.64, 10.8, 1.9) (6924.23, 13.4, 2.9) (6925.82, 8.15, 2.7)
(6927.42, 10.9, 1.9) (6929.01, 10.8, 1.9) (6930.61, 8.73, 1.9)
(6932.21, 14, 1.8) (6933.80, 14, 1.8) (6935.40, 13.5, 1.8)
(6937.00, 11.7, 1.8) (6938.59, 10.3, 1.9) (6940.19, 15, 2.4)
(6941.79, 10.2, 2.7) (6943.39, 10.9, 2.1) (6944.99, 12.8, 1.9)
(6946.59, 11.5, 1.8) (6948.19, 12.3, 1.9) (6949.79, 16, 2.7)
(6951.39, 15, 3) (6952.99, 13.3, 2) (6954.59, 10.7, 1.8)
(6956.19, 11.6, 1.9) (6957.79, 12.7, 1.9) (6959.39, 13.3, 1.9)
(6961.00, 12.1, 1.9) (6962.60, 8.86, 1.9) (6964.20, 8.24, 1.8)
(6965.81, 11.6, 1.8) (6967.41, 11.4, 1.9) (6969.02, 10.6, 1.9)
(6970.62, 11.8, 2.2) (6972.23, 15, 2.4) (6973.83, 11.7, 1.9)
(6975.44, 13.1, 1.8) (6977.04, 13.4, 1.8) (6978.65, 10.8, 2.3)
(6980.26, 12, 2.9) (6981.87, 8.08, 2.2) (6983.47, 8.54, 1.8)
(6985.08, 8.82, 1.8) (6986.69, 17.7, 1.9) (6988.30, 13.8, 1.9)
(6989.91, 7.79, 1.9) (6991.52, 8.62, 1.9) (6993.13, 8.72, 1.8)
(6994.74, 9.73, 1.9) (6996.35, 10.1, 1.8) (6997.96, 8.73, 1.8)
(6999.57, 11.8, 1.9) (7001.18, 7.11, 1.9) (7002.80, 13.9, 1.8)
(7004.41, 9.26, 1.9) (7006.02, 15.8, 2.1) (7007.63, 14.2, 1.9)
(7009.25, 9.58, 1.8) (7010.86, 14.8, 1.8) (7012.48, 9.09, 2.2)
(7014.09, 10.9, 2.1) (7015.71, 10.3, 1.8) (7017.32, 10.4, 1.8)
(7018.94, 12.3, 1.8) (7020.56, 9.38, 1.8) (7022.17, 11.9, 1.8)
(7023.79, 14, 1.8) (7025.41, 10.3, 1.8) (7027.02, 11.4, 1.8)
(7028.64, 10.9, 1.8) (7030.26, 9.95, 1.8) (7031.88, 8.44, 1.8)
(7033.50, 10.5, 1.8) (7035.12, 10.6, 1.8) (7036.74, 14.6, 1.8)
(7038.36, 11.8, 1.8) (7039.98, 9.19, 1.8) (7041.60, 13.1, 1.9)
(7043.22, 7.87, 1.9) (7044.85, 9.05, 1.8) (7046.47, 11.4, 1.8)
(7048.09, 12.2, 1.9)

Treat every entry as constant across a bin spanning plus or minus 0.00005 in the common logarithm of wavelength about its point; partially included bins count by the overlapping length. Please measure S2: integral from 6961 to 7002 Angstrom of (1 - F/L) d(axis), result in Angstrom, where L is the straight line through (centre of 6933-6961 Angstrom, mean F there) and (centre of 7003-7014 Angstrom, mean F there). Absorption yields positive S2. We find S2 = 5.3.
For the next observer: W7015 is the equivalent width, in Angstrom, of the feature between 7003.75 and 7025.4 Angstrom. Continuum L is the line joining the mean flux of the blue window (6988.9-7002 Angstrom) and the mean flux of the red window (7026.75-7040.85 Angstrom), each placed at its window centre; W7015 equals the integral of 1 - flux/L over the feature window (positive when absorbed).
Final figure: -3.7 Angstrom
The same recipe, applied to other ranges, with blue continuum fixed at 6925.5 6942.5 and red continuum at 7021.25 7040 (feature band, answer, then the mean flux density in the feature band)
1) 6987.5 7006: 1.9 Angstrom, 10.2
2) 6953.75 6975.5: -0.1 Angstrom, 11.6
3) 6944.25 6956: -1.4 Angstrom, 13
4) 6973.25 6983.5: 0.2 Angstrom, 11.3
